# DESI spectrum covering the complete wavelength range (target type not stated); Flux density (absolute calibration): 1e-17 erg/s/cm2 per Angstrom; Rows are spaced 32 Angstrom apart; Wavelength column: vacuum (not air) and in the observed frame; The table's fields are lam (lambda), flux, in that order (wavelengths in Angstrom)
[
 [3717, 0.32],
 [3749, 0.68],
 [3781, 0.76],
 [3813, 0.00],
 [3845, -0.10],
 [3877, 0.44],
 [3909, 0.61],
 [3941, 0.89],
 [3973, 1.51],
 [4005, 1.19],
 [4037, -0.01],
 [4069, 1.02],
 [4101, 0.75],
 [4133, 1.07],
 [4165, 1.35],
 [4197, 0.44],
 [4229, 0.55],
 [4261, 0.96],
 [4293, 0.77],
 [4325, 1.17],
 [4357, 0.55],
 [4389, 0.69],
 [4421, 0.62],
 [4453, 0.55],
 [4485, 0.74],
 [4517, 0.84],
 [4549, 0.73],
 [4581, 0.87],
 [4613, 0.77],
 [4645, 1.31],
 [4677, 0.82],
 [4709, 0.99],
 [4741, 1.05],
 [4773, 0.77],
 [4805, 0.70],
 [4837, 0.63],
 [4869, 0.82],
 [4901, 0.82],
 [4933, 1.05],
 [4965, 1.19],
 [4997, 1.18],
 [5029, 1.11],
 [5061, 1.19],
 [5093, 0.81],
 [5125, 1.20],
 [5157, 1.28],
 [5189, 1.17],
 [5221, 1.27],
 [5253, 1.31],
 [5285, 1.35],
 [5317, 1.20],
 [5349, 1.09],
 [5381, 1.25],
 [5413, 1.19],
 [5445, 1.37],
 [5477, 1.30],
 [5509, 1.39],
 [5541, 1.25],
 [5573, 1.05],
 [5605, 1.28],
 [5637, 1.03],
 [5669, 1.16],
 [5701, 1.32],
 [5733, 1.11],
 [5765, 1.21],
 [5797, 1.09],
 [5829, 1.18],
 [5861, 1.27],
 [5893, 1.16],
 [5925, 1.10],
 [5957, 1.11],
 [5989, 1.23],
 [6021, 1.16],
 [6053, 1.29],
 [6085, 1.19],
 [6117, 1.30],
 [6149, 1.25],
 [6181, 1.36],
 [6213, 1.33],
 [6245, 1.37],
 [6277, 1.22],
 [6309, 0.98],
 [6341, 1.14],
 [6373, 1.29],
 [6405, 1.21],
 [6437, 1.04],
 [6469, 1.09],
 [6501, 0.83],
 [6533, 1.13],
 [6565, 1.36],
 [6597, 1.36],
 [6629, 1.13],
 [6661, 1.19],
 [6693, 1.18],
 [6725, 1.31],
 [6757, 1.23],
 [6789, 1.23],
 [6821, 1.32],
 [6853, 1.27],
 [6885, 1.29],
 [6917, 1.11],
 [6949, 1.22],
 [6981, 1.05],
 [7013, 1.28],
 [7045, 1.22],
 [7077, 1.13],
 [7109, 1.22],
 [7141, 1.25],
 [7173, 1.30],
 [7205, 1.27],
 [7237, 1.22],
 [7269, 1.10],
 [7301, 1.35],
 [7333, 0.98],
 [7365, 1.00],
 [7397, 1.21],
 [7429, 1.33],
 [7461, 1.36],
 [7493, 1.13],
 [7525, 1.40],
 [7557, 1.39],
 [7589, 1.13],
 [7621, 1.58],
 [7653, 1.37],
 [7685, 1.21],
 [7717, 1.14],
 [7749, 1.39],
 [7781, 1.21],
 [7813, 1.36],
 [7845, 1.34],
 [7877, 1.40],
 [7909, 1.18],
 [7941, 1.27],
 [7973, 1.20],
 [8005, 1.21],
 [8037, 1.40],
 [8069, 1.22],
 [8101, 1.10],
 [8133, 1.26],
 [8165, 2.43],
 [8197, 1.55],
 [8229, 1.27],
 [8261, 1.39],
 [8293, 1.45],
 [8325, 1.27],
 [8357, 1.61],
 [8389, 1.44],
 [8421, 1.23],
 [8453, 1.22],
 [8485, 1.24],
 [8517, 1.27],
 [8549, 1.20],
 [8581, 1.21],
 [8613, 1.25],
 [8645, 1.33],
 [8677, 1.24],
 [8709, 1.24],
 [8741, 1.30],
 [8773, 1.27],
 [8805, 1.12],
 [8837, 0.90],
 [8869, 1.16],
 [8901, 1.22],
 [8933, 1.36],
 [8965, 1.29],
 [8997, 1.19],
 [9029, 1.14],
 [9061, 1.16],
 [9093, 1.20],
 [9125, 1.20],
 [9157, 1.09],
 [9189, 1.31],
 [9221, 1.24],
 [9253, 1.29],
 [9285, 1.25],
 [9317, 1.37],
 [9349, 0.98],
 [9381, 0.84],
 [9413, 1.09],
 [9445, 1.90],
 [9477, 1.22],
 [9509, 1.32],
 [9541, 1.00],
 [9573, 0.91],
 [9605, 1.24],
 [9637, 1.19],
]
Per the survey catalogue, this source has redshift 0.245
